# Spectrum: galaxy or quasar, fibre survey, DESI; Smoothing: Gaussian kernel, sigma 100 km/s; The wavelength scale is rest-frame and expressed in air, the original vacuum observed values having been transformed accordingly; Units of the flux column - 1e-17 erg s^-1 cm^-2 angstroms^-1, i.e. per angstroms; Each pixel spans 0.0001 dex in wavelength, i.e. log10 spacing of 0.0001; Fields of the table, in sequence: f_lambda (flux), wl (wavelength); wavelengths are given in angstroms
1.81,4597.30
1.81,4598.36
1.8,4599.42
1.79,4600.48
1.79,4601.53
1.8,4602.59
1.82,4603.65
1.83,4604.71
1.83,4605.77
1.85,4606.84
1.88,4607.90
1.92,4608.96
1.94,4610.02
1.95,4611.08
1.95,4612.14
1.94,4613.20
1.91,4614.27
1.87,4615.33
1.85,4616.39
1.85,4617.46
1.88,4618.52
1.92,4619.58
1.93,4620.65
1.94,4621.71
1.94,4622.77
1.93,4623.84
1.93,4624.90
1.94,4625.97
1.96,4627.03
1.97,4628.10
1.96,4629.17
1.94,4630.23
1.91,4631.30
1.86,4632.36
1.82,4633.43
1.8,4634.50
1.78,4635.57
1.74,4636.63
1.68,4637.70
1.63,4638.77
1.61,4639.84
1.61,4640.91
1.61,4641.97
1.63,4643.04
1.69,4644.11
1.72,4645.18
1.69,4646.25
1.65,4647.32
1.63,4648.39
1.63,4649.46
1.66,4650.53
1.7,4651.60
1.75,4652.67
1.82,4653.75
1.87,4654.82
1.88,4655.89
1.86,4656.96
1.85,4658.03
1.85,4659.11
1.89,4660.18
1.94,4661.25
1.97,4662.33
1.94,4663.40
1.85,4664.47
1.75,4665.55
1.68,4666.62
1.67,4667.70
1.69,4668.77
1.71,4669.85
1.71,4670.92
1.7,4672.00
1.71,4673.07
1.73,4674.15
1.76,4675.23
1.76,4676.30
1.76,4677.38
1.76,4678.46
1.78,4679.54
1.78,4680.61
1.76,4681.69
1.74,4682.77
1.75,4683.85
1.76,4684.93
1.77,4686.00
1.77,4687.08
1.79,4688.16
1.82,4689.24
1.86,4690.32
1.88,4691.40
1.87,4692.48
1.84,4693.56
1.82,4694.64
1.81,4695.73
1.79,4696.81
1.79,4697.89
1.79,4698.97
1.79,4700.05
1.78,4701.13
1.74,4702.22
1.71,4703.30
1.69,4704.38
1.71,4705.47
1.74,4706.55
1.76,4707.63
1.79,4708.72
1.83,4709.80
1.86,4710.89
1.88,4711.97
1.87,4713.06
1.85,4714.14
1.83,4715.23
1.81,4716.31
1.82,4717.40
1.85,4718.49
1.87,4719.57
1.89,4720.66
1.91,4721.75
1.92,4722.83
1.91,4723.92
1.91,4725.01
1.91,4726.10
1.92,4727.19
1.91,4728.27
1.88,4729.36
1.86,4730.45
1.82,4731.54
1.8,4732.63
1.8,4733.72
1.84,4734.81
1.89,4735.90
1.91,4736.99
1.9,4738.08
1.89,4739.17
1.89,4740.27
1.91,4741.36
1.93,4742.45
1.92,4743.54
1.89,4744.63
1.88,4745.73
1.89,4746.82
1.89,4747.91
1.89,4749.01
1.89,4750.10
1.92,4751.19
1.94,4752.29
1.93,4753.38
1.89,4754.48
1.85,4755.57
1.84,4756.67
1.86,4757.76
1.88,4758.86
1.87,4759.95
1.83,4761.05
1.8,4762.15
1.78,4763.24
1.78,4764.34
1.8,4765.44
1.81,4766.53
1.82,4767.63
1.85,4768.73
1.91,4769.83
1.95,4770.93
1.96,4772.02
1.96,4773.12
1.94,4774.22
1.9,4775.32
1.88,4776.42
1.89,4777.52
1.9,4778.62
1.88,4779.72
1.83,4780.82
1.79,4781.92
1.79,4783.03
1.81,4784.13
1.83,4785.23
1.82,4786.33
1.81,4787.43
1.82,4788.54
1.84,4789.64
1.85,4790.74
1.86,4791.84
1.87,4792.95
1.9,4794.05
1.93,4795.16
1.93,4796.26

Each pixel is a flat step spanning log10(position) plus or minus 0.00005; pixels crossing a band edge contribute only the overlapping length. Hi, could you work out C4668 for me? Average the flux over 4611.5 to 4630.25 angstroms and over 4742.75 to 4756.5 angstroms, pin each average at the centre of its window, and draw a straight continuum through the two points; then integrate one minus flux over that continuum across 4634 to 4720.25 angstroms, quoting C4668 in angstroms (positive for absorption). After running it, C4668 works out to 6.3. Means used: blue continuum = 1.92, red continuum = 1.9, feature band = 1.77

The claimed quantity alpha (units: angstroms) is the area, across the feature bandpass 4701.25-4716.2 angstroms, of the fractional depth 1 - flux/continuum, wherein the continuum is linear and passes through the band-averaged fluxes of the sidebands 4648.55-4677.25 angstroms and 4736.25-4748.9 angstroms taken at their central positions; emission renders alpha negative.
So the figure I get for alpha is 0.5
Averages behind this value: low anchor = 1.78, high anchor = 1.9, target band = 1.79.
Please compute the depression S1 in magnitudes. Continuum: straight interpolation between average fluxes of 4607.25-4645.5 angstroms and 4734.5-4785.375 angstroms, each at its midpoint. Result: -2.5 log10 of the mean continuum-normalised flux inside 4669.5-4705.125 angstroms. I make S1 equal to 0.052 mag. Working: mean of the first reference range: 1.84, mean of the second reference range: 1.87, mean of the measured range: 1.77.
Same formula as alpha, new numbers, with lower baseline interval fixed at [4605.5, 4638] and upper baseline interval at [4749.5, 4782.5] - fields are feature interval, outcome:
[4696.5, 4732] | 0.9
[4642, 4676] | 2.3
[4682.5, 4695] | 0.5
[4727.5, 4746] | 0.0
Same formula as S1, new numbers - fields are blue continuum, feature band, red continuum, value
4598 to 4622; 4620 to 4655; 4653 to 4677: 0.03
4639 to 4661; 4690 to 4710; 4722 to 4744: 0.02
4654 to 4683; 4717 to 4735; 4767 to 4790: -0.03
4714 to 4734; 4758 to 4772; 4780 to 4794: 0.00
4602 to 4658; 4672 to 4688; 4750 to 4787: 0.05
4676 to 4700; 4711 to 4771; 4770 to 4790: -0.02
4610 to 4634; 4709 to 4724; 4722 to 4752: 0.02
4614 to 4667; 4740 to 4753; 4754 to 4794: -0.03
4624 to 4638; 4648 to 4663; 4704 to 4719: 0.03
